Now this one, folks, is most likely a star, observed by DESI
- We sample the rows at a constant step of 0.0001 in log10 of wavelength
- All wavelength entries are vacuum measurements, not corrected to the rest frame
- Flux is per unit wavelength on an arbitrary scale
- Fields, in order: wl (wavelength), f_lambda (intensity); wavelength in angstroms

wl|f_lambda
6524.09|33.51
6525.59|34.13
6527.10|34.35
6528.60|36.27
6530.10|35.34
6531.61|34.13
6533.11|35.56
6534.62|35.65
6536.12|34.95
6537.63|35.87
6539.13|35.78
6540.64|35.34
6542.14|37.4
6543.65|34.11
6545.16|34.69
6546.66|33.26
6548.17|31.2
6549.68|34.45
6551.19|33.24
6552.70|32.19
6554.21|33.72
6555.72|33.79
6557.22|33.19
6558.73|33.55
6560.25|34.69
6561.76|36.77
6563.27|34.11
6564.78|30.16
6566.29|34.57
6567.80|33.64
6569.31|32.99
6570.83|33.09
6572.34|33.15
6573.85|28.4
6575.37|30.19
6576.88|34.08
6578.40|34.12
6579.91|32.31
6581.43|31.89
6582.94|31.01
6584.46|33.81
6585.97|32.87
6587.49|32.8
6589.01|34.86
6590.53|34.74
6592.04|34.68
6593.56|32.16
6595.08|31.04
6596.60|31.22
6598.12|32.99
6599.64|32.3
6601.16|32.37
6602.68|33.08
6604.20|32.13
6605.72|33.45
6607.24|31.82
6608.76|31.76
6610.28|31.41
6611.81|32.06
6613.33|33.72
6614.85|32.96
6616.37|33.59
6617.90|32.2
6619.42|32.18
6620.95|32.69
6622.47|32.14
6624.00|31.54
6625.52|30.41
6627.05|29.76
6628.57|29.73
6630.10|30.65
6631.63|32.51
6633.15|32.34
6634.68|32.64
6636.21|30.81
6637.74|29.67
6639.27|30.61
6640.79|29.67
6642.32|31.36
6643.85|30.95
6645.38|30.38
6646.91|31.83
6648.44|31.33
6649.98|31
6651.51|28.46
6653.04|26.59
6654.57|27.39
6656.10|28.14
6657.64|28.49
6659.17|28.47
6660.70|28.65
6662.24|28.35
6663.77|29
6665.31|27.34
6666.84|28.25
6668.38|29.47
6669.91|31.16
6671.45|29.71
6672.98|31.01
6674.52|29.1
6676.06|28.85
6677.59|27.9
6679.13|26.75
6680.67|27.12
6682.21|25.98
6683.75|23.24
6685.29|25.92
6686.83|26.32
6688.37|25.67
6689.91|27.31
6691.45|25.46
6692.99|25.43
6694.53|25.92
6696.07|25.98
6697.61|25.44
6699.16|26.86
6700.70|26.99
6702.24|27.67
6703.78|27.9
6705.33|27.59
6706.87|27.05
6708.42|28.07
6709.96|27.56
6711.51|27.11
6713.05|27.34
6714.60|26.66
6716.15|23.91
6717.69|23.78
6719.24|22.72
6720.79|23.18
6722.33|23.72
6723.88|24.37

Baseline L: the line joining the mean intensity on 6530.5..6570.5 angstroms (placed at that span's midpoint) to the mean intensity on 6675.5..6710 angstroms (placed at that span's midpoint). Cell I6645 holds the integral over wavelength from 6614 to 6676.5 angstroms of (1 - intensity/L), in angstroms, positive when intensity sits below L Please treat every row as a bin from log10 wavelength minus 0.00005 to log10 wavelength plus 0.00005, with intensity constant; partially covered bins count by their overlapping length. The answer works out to -2.43 angstroms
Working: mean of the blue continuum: 34.2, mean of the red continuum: 26.6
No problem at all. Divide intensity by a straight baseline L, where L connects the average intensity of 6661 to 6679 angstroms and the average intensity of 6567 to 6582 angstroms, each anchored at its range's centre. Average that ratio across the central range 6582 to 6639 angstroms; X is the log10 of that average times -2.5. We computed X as -0.04 mag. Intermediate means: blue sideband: 32.4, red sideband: 29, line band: 32.2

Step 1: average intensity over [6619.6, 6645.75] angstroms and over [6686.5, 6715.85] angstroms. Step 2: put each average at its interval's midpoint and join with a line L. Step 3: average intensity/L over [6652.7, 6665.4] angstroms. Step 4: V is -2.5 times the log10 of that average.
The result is 0.048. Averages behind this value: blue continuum 31.1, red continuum 26.7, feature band 28.1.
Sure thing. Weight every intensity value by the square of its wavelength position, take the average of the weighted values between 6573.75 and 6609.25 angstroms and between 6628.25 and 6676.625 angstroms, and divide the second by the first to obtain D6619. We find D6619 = 0.93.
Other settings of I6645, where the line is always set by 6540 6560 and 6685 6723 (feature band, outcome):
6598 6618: -1.1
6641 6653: -0.6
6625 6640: -0.6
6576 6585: -0.1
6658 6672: -0.4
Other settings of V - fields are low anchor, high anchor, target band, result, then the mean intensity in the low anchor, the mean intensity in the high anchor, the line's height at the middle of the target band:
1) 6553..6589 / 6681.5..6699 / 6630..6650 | -0.08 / 33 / 25.7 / 28.8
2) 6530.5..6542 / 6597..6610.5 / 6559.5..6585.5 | 0.03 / 35.4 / 32.4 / 33.8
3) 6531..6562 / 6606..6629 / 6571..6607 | 0.01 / 34.4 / 31.9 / 32.9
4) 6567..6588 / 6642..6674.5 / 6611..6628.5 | -0.04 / 32.5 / 29.4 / 30.8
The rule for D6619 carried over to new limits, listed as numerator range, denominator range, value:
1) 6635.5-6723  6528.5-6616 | 0.86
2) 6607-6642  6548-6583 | 0.97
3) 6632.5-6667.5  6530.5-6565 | 0.89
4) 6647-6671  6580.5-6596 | 0.90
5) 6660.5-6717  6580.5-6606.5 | 0.86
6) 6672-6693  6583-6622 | 0.84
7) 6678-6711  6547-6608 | 0.83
